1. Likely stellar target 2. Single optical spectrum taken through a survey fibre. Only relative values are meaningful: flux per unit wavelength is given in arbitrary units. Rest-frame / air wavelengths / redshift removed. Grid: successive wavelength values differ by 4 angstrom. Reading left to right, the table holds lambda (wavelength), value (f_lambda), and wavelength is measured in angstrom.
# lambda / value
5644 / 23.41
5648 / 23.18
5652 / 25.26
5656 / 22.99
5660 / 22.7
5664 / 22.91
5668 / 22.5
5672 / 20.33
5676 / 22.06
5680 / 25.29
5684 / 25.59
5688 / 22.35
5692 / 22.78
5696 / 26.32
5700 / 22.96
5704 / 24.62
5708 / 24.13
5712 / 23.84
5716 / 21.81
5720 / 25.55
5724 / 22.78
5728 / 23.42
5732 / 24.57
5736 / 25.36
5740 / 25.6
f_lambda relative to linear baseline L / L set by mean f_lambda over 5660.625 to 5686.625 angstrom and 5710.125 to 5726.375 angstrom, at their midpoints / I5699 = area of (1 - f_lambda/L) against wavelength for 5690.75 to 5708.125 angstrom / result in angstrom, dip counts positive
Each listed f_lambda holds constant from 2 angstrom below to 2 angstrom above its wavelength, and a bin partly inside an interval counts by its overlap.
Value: -0.7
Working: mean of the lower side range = 23.1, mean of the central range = 24.2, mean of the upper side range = 23.5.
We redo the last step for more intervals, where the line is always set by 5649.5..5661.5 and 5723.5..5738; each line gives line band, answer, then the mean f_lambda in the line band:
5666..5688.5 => 0.7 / 23.1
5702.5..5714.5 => 0.0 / 24.1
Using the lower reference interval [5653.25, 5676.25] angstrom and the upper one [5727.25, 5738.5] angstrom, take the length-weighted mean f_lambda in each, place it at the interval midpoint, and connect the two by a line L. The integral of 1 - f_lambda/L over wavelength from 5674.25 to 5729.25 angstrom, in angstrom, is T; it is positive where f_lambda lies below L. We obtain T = -0.61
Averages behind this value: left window 22.4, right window 24.6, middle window 23.8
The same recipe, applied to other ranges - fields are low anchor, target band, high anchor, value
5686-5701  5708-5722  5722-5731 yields -0.2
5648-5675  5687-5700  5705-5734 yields -0.3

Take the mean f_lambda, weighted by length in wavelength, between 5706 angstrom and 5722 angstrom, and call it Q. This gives 23.8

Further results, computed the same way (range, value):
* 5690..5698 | 24.6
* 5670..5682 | 22.6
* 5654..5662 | 22.8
